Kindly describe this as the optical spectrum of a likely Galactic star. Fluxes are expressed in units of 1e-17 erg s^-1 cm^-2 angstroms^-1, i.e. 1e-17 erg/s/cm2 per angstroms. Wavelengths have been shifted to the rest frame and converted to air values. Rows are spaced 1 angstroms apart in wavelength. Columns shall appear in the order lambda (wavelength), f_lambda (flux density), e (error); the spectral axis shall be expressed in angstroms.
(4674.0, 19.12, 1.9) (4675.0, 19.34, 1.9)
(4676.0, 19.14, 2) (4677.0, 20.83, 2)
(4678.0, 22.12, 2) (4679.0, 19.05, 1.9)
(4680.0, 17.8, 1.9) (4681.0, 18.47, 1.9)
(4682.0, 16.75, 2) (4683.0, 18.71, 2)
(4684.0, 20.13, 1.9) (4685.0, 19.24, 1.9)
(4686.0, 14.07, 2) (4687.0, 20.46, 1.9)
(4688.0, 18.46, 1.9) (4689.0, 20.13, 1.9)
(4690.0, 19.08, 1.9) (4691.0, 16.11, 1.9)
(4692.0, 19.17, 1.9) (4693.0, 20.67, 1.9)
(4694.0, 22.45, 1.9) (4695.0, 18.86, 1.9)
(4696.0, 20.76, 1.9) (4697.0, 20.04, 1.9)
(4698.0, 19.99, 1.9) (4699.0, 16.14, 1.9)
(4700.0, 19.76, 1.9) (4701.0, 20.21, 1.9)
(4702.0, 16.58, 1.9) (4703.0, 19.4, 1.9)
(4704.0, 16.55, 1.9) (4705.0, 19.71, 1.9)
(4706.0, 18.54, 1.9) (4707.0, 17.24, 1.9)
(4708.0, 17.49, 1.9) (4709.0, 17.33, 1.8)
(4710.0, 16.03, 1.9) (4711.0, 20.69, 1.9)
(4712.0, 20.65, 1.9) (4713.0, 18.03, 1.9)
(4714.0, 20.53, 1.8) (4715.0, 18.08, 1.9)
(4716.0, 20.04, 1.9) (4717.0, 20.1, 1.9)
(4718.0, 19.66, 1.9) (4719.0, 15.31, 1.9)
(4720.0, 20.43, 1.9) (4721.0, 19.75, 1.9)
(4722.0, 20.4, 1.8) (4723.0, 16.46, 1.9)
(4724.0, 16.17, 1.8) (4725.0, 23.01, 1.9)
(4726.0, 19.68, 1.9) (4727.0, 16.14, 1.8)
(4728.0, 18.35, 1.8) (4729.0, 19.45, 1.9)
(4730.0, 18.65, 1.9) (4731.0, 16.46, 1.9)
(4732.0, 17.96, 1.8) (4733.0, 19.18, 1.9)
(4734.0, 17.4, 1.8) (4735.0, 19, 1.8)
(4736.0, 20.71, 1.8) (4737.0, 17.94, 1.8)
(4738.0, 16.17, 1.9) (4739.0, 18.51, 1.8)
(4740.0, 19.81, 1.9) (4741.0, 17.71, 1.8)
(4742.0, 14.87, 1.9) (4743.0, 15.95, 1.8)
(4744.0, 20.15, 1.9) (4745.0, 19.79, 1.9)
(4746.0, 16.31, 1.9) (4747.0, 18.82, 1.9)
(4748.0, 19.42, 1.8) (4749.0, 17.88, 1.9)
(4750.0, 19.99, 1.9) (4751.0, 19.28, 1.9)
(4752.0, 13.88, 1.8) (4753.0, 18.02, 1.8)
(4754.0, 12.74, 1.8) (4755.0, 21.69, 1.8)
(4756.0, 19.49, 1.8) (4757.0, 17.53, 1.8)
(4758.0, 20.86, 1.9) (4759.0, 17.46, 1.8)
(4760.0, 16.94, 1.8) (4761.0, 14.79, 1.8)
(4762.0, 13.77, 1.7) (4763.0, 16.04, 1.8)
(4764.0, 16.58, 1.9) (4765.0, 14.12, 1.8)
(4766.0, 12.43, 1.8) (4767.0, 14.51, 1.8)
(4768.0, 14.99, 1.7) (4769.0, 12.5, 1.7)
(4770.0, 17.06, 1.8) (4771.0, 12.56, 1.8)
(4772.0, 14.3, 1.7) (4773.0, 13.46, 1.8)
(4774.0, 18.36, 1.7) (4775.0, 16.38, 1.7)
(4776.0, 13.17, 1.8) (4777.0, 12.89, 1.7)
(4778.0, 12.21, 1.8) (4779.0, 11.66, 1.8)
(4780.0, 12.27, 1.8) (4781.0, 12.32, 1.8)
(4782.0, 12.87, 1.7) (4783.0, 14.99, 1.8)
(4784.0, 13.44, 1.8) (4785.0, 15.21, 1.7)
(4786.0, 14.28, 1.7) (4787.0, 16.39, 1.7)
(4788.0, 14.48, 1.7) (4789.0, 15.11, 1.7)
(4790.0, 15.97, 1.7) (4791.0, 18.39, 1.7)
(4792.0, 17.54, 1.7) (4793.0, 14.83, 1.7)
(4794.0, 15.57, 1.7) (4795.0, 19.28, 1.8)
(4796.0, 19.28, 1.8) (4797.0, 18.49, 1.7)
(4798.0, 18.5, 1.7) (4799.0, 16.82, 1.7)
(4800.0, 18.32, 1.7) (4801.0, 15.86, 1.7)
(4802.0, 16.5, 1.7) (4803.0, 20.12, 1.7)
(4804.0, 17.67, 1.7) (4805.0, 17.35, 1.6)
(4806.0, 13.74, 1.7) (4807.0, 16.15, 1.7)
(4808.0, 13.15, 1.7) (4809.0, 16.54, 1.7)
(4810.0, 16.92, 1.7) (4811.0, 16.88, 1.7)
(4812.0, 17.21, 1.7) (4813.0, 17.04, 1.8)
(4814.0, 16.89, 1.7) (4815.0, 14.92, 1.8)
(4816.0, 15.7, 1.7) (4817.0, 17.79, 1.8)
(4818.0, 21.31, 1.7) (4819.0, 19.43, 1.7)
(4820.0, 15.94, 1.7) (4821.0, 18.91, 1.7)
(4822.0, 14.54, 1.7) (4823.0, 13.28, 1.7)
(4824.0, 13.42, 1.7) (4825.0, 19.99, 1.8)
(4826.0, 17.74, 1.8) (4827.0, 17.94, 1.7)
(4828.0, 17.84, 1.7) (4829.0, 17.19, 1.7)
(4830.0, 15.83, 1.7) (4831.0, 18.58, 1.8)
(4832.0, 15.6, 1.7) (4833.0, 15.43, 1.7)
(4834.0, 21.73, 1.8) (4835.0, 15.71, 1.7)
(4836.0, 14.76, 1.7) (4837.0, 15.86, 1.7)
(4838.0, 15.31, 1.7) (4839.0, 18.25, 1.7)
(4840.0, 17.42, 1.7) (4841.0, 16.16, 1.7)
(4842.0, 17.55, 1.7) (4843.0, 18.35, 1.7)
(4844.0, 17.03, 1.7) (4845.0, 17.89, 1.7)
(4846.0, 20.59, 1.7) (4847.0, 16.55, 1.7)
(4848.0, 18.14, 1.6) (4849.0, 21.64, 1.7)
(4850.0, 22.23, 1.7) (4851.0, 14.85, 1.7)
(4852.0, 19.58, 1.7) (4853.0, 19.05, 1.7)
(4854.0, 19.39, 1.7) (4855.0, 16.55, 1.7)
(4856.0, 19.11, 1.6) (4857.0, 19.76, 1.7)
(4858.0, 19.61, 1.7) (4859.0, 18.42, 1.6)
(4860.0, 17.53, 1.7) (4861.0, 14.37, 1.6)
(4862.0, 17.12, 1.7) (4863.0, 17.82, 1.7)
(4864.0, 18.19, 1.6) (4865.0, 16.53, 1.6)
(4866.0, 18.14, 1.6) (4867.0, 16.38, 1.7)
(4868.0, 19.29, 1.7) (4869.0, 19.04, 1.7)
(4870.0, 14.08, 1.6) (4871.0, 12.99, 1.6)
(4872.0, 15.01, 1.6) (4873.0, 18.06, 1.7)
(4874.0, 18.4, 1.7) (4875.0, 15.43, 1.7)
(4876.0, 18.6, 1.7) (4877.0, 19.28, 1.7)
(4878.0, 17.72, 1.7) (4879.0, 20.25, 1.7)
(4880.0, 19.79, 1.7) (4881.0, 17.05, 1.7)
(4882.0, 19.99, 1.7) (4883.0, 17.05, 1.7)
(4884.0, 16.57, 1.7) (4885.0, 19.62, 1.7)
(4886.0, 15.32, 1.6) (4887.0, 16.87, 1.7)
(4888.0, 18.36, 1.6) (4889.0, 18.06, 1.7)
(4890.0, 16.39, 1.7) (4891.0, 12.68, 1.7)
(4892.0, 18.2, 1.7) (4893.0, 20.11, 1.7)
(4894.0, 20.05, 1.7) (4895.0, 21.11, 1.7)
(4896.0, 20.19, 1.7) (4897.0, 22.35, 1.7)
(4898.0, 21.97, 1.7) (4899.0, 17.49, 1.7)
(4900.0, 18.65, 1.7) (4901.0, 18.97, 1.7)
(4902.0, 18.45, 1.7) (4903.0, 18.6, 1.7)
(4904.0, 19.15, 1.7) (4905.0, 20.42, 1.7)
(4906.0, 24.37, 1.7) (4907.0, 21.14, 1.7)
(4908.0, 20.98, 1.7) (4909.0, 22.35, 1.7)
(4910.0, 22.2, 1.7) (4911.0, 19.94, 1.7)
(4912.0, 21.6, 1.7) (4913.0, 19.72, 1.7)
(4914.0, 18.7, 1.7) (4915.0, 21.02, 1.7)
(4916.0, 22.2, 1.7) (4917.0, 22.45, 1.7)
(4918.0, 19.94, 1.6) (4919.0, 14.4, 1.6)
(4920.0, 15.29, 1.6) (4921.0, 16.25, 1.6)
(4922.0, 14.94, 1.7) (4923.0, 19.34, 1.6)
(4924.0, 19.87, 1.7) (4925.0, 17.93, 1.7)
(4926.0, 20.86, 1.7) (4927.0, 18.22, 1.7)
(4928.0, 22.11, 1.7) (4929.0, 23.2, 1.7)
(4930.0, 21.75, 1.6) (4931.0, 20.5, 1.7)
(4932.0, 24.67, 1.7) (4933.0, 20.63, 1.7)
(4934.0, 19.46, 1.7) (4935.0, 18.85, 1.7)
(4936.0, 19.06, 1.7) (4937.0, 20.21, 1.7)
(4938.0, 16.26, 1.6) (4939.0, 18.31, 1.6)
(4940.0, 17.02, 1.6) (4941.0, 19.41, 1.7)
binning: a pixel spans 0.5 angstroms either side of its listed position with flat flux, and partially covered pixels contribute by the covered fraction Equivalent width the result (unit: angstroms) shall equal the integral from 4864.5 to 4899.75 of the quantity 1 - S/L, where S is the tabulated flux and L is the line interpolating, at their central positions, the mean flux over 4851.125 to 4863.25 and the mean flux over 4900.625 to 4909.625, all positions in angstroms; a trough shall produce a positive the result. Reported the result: 2.6 angstroms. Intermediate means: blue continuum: 18.1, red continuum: 20.5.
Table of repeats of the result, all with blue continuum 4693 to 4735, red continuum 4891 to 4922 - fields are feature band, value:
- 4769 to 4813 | 8.06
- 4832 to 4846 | 1.66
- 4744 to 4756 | 0.53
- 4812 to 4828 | 1.90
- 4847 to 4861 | 0.59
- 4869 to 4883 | 1.51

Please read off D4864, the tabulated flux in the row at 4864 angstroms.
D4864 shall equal 18.19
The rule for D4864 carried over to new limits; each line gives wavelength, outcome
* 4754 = 12.74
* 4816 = 15.7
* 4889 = 18.06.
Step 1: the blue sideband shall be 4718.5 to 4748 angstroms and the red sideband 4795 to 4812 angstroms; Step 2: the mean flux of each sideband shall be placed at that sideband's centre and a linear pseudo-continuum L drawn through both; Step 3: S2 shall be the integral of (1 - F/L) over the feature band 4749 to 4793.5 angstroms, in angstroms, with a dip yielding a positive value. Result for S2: 5.6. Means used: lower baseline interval 18.3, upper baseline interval 17.1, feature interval 15.4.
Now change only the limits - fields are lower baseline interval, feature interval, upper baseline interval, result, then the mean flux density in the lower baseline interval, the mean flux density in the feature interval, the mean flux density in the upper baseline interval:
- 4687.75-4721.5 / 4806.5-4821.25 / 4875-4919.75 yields 1.7 angstroms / 18.9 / 17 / 19.3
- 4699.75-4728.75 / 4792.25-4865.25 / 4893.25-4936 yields 7.9 angstroms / 18.7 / 17.4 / 20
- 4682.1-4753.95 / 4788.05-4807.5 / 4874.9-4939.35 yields 1.9 angstroms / 18.5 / 17.1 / 19.3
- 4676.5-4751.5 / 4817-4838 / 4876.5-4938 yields 2.3 angstroms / 18.7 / 17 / 19.4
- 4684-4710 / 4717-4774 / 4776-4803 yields -1.0 angstroms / 18.7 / 17.4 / 15.6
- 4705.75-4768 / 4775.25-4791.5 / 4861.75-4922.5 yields 3.6 angstroms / 17.9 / 14.1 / 18.6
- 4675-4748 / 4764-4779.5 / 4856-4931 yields 3.8 angstroms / 18.7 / 14.1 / 18.7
